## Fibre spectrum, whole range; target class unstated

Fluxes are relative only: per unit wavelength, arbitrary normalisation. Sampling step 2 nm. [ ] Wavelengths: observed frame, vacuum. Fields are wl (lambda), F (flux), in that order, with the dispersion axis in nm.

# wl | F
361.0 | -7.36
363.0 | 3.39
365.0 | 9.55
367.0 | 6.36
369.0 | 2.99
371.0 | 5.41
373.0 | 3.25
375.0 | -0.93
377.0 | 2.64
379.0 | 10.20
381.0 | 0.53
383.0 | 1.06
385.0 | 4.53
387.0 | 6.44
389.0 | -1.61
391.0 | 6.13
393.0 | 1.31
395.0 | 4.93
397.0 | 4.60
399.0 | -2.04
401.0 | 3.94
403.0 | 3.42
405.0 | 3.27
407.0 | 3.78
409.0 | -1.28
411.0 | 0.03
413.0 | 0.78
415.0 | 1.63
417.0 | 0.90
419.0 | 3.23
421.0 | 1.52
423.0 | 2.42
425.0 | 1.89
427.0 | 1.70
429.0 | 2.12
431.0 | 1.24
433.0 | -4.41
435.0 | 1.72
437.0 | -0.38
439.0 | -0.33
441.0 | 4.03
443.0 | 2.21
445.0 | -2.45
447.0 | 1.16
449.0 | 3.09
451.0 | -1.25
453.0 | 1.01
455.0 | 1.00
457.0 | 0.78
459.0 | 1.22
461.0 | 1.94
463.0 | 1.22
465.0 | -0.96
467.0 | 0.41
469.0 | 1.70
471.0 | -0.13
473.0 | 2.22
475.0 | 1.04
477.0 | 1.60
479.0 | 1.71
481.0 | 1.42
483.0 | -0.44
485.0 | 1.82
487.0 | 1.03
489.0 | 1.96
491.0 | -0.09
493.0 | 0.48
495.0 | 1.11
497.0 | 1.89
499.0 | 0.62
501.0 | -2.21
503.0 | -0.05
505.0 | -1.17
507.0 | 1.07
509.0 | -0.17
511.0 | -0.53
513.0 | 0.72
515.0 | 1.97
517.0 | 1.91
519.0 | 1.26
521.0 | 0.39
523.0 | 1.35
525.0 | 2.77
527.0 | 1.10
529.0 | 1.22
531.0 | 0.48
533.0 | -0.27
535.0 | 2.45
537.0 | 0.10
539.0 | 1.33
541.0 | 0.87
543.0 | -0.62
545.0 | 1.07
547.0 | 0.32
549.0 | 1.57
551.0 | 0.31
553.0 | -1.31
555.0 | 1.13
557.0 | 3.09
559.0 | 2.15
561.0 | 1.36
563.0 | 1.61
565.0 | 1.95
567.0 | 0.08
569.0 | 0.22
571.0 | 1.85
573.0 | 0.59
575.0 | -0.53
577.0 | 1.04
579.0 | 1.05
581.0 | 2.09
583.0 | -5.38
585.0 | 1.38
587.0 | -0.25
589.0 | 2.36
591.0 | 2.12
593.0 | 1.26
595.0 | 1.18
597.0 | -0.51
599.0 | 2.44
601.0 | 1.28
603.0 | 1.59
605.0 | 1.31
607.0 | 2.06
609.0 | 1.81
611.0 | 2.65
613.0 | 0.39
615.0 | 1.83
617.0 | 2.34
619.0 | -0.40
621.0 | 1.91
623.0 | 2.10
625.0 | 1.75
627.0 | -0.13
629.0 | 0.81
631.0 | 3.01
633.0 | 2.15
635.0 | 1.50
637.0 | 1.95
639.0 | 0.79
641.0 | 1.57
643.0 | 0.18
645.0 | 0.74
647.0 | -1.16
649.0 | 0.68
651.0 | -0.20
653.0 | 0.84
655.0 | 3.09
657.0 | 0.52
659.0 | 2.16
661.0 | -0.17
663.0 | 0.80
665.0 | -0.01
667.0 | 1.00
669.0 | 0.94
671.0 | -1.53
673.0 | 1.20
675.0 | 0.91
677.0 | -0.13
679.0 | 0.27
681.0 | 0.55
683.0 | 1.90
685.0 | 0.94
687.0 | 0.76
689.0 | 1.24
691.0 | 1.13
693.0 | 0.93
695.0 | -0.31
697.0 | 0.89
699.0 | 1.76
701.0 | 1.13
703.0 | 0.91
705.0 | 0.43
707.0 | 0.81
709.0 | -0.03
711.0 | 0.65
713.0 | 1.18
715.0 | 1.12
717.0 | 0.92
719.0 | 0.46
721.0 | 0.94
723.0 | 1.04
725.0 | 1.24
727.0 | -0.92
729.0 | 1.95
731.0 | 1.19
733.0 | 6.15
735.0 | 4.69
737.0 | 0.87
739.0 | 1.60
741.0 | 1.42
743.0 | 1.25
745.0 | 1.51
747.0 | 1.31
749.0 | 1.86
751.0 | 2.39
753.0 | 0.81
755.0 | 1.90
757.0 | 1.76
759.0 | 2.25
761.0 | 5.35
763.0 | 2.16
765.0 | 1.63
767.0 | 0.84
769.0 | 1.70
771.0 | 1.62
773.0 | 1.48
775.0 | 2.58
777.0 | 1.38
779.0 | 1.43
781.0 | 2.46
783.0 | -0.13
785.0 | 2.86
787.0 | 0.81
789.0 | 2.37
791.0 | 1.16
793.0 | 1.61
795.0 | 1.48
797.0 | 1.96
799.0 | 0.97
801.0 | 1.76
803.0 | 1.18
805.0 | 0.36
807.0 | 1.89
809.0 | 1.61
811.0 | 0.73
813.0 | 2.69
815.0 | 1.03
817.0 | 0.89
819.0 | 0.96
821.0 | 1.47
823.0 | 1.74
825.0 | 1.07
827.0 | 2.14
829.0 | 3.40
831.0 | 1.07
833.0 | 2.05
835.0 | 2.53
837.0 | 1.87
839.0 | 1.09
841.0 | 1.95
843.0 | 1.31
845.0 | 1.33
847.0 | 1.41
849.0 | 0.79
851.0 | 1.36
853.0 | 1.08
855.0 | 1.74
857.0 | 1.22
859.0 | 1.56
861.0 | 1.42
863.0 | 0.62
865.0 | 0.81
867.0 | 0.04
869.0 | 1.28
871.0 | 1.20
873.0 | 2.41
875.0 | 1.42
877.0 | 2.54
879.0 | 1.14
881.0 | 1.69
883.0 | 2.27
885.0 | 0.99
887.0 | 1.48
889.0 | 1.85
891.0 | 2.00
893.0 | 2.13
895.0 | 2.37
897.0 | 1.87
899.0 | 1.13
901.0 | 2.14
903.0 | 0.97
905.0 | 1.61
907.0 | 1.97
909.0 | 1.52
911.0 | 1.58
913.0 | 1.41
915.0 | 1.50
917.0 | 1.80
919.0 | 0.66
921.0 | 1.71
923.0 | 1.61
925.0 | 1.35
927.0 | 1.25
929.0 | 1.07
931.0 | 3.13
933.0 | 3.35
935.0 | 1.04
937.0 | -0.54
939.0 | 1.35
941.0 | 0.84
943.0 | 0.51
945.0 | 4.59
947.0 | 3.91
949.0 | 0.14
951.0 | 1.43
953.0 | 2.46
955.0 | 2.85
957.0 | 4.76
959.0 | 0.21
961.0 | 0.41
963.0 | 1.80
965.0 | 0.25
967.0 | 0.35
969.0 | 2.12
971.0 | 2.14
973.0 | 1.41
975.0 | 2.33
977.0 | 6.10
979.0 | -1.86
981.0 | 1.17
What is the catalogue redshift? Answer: 0.968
